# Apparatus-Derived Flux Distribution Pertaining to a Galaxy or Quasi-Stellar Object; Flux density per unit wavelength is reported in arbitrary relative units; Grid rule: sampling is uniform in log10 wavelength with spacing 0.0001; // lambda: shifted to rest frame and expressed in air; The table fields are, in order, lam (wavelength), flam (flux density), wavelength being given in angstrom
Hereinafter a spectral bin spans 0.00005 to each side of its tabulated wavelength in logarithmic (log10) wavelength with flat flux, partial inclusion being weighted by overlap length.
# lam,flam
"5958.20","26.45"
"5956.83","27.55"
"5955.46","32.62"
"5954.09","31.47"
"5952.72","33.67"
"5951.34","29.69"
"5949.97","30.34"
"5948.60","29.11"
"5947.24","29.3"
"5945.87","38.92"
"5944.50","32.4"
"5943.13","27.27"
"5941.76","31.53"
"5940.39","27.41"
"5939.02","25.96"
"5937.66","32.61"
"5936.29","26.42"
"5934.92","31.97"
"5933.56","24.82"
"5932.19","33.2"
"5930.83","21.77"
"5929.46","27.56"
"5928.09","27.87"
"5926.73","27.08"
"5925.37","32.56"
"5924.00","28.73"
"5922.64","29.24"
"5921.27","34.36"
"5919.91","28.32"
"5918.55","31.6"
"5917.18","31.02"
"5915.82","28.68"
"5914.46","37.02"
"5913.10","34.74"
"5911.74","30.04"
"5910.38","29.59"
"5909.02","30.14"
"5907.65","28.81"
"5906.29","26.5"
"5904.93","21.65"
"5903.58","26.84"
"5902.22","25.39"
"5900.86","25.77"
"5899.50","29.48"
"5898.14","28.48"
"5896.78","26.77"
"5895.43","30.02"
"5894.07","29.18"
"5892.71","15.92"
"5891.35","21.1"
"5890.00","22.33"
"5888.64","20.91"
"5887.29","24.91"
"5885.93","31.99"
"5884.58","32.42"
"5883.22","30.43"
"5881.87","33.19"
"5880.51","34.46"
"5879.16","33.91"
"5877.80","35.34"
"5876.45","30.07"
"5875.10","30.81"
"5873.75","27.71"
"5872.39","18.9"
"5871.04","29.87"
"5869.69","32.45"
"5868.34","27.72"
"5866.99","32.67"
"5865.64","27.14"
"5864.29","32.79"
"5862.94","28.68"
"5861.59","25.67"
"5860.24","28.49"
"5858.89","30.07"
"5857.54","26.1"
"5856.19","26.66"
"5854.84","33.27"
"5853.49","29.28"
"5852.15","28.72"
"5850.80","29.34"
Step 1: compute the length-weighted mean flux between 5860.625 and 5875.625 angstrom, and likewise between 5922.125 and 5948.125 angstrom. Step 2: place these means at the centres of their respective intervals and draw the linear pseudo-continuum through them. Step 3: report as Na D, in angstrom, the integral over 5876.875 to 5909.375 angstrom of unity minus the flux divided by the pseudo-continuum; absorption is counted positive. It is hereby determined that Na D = 1.2 angstrom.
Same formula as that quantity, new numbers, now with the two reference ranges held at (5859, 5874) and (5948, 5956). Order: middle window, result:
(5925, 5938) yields 0.9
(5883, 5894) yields 1.6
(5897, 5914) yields 0.8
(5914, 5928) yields -0.2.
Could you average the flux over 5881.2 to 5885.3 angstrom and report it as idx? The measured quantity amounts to 32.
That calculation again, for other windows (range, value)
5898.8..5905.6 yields 25.9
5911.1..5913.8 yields 32.5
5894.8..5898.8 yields 28.4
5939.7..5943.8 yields 28.7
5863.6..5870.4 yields 30.6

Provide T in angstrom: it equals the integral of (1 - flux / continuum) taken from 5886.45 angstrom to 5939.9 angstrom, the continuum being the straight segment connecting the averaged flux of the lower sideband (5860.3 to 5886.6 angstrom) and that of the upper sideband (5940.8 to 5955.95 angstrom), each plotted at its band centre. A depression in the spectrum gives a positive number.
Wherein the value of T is 5.1 angstrom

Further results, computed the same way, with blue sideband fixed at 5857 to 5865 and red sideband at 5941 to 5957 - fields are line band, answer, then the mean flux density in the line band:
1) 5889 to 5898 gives 1.6 angstrom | 24.4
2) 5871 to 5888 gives -0.6 angstrom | 30.3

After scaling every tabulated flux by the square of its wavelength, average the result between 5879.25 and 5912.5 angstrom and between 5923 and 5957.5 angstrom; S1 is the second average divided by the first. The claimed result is 1.10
